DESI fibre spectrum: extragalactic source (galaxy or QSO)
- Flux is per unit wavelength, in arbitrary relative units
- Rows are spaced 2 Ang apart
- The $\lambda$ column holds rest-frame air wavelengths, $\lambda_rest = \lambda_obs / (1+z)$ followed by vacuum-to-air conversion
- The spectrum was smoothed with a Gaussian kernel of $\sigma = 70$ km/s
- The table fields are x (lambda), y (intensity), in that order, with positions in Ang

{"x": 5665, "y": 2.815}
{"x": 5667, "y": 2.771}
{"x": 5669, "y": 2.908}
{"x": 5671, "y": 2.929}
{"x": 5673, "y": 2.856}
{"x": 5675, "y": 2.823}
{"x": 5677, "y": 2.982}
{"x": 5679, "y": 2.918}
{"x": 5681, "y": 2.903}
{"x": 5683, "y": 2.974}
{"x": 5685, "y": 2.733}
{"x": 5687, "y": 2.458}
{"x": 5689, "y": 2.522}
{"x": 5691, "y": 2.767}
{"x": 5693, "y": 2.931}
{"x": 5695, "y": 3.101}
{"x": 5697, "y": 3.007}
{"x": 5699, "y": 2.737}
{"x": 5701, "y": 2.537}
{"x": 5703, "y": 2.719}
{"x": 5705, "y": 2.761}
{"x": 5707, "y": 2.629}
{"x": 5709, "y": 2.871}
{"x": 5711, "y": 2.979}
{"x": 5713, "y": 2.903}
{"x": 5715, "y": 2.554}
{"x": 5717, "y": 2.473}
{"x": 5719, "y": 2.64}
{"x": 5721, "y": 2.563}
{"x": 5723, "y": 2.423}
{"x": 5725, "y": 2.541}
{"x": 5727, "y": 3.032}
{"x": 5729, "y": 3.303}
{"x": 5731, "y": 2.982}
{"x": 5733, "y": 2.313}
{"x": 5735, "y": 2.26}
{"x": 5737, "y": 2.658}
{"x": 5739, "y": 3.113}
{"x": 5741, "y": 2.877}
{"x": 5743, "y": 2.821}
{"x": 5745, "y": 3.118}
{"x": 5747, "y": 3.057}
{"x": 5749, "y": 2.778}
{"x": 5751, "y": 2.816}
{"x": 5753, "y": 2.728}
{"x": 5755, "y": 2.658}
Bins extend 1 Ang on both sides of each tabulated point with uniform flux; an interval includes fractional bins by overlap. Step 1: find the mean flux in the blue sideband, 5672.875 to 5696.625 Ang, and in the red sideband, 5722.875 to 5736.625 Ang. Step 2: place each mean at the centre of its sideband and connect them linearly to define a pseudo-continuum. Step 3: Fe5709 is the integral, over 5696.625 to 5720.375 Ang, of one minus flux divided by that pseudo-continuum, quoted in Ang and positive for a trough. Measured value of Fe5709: 0.4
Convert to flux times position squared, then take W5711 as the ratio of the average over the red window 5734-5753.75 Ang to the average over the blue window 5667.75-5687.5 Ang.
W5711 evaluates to 1.0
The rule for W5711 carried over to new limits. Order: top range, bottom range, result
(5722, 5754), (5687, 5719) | 1.03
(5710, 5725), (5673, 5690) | 0.96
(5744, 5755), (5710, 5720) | 1.07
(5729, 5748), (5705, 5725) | 1.07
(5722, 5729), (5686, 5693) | 1.06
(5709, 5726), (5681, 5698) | 0.95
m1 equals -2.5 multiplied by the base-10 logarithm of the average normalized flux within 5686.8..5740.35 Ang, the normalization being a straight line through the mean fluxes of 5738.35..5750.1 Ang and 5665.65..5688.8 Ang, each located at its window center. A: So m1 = 0.06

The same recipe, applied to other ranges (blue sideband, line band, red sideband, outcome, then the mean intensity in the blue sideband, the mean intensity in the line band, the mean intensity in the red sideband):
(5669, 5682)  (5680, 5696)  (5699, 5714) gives 0.02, 2.9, 2.8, 2.77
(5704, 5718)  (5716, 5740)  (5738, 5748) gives 0.07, 2.74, 2.69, 3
